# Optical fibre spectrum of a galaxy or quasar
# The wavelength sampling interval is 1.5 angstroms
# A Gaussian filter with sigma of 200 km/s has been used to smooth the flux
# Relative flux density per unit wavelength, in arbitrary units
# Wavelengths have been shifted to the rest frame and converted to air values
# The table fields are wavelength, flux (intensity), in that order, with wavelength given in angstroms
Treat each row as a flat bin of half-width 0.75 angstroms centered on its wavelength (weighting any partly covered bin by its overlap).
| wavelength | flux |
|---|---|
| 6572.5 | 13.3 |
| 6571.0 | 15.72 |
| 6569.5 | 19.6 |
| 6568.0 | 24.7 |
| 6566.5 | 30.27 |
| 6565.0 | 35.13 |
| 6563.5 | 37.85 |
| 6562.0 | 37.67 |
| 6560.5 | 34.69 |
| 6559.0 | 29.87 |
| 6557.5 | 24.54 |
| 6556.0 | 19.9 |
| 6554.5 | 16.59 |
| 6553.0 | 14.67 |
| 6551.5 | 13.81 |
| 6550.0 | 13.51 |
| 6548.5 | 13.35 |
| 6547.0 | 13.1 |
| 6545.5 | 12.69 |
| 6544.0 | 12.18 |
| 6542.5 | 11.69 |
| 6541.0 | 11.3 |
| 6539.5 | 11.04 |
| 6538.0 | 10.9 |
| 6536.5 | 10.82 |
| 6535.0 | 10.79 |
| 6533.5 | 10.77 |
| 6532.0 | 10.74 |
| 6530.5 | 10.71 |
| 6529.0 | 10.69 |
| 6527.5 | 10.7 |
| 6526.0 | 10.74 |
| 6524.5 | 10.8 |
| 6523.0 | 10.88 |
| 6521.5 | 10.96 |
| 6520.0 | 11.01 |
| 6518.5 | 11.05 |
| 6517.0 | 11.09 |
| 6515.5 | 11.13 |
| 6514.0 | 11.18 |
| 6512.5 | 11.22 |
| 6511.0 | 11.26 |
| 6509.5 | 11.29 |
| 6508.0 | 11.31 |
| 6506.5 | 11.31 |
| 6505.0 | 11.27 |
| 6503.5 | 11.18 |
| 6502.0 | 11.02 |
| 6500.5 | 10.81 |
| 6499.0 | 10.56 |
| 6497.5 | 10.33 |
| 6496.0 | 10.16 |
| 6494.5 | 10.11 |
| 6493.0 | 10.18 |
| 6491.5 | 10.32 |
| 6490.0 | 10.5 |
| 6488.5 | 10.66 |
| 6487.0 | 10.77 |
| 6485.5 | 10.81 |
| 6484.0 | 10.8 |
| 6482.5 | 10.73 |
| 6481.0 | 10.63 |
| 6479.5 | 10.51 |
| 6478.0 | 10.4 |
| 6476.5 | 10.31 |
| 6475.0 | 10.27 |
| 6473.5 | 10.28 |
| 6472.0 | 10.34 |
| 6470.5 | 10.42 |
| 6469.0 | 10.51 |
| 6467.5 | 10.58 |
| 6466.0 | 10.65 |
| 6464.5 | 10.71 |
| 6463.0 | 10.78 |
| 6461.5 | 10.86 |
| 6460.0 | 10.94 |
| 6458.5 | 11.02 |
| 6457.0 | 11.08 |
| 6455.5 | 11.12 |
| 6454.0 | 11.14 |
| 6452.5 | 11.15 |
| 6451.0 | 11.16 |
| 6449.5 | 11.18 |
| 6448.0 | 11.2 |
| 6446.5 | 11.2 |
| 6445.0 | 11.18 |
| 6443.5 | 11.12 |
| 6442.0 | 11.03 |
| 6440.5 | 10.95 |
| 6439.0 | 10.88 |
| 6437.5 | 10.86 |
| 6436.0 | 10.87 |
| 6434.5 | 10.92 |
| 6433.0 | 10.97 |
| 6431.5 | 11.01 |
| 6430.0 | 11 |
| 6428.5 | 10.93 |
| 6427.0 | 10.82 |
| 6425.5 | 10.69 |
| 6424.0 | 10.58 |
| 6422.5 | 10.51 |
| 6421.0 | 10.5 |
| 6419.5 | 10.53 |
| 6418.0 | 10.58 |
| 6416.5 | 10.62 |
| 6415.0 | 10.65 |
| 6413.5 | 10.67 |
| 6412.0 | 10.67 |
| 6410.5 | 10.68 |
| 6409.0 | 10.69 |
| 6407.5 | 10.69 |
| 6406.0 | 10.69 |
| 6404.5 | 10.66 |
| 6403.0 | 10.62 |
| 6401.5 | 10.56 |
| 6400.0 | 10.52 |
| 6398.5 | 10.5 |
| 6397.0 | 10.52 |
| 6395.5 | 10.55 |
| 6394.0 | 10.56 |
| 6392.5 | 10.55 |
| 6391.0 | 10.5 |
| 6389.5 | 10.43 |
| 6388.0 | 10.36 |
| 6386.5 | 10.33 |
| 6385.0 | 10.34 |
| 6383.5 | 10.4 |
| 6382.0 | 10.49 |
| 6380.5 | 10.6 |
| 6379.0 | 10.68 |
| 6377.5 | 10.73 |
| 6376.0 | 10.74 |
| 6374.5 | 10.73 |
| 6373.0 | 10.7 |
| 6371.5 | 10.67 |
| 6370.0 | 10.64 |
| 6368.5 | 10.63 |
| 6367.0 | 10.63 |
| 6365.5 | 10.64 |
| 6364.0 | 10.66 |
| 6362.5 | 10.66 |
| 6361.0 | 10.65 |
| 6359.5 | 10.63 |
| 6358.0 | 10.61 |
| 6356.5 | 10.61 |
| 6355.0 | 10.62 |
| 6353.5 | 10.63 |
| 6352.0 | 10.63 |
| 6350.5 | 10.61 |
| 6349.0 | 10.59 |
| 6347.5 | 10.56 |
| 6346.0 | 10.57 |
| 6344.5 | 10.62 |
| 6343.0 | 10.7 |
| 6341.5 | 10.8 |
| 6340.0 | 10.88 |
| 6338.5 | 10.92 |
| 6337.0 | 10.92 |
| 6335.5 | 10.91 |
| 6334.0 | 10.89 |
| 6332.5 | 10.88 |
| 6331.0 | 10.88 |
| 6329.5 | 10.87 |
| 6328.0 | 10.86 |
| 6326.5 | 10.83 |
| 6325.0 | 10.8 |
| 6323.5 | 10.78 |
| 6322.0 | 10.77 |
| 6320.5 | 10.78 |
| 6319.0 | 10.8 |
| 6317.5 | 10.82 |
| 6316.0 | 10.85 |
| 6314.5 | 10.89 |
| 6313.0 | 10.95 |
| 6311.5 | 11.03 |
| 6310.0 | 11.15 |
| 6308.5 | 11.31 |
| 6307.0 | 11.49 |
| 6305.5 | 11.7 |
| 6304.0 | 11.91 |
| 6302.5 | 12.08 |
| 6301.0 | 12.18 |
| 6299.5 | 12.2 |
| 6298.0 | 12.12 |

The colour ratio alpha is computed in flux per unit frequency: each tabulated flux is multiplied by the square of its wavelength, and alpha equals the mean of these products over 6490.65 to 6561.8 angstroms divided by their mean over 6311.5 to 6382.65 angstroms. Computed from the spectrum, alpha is 1.3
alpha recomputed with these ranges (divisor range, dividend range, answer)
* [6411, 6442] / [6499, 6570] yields 1.48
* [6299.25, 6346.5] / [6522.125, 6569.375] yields 1.68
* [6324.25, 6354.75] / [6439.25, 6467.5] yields 1.06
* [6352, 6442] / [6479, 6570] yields 1.40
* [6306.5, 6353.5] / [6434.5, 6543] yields 1.05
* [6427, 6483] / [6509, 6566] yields 1.46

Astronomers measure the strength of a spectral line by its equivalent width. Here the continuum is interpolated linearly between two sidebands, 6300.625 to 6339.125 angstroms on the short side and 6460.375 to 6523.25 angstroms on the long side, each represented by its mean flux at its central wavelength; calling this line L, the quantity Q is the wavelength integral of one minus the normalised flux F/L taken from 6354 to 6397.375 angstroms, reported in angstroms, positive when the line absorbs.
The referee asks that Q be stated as 1.5 angstroms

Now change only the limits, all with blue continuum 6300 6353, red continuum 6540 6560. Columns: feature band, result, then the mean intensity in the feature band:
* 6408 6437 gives 5.4 angstroms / 10.7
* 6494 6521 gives 7.4 angstroms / 11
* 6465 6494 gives 8.0 angstroms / 10.5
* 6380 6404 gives 3.8 angstroms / 10.5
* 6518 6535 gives 5.2 angstroms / 10.8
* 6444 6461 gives 3.4 angstroms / 11.1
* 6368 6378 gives 1.1 angstroms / 10.7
